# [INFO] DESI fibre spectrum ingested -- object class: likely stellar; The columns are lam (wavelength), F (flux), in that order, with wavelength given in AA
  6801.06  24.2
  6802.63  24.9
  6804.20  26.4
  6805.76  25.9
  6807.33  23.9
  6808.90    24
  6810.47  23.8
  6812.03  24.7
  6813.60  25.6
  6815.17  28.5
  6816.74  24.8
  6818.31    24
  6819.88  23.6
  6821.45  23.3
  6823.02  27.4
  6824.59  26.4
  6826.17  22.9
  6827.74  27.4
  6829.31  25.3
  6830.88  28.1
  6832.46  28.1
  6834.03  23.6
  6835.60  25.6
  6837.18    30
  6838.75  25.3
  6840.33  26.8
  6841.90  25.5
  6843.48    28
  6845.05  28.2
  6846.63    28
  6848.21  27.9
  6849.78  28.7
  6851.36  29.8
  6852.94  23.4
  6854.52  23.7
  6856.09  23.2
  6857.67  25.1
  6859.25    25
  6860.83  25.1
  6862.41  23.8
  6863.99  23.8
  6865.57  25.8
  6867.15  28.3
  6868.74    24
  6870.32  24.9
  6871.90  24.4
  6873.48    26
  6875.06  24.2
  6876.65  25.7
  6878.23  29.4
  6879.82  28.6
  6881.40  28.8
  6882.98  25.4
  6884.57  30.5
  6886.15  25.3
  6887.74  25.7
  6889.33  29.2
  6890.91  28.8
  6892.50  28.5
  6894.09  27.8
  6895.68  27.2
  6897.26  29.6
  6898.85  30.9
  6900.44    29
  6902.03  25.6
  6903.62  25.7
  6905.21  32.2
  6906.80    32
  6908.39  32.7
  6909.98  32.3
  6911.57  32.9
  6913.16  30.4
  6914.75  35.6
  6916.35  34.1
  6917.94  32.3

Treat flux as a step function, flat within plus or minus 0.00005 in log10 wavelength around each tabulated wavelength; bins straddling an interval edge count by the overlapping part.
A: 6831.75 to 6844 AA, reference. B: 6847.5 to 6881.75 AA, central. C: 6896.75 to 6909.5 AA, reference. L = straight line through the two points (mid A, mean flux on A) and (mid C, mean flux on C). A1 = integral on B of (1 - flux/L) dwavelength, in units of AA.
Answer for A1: 2.50 AA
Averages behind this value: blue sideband 26.6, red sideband 29.8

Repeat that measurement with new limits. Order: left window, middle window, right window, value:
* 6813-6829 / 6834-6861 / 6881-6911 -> 0.22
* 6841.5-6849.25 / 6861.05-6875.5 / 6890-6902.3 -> 1.56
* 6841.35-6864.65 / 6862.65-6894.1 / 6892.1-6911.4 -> 1.34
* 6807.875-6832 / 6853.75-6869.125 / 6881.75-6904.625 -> 1.13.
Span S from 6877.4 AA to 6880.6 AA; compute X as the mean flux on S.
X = 28.9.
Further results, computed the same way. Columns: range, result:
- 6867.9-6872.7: 24.5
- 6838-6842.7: 25.9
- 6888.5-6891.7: 29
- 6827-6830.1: 26.4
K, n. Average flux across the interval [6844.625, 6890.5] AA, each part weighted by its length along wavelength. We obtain 26.3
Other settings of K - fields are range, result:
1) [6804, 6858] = 25.9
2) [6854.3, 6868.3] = 24.9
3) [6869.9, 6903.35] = 27.4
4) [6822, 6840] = 26.3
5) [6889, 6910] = 29.3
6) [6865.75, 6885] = 26.6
